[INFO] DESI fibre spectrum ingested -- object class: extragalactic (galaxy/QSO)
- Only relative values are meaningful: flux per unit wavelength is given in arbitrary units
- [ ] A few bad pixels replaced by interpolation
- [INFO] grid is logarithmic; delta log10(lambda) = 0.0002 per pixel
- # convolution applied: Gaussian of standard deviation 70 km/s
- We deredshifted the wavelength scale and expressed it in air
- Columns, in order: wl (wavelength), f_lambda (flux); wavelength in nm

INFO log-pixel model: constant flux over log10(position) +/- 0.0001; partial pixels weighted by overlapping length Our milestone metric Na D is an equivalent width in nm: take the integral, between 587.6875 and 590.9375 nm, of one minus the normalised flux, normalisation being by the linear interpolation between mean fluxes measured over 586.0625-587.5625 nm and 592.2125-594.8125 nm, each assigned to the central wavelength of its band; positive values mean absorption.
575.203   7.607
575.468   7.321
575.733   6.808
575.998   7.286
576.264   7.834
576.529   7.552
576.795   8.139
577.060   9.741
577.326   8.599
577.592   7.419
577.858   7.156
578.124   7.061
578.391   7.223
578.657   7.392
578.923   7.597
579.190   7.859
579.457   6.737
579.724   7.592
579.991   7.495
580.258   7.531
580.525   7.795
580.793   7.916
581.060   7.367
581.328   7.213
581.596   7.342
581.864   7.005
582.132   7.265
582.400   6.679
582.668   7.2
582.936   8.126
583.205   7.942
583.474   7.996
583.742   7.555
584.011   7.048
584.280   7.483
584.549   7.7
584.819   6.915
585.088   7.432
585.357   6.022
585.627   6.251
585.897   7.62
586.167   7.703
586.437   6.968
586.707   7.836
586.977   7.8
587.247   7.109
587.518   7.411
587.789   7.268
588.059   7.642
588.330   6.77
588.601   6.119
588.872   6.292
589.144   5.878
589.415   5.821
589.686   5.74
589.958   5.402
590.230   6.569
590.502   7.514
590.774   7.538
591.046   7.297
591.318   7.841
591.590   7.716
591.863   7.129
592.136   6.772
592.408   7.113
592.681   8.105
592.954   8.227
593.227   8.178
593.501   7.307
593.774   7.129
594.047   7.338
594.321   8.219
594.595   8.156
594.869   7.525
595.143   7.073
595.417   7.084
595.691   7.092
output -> 0.438 nm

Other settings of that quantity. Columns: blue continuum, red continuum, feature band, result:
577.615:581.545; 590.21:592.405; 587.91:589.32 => 0.16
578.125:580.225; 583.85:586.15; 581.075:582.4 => 0.02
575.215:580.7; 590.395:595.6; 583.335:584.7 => 0.01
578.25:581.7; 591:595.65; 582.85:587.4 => 0.07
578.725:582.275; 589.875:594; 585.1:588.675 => 0.12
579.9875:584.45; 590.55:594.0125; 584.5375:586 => 0.11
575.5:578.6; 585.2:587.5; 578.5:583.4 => 0.01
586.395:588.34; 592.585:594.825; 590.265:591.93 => 0.04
